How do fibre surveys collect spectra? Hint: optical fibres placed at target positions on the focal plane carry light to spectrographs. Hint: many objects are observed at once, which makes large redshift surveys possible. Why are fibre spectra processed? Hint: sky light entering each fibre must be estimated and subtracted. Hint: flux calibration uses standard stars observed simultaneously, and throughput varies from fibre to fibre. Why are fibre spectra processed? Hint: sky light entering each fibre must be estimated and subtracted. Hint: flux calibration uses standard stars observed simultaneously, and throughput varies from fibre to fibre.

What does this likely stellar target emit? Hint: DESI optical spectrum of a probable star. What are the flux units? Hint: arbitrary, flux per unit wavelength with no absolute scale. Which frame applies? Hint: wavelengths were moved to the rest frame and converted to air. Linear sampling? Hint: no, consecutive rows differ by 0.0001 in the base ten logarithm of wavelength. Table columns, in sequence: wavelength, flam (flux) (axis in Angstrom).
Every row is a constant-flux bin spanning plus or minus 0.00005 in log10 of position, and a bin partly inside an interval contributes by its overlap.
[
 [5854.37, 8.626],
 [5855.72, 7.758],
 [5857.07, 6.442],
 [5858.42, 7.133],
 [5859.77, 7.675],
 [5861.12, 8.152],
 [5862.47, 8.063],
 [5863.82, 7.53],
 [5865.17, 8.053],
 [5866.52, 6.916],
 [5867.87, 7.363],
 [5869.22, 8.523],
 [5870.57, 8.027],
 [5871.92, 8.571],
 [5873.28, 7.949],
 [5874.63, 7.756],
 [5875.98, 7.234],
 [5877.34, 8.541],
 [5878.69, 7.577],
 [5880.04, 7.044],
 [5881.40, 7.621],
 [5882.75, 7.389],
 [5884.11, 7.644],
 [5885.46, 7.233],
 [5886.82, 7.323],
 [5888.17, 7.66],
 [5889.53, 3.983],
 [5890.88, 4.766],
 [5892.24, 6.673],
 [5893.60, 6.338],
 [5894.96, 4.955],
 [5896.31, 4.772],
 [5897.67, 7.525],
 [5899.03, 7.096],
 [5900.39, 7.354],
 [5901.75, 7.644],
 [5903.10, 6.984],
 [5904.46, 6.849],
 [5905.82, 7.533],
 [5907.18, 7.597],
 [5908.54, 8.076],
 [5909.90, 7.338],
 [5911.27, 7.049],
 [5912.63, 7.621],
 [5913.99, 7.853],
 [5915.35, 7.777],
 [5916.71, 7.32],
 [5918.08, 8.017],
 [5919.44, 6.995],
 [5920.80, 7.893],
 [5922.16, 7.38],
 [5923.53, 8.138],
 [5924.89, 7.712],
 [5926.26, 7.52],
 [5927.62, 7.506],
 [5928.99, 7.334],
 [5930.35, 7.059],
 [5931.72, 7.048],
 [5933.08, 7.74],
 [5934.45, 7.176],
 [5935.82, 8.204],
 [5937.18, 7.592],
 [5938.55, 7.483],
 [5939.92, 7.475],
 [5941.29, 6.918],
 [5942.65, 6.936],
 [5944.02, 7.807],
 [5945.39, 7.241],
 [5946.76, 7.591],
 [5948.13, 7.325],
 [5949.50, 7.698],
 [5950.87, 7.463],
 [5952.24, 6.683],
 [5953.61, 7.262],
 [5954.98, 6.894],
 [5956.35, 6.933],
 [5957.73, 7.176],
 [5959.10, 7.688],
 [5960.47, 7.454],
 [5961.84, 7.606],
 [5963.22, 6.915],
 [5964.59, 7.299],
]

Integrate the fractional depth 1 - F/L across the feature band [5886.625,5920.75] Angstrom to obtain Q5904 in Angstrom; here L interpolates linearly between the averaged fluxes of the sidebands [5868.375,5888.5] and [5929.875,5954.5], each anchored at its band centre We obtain 2.9 Angstrom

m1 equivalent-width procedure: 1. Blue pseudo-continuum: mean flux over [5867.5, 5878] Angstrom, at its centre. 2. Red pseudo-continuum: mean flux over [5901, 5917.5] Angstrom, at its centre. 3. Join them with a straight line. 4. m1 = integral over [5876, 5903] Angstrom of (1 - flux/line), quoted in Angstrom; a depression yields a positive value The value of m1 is 3.3 Angstrom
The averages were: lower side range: 8.01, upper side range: 7.47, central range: 6.81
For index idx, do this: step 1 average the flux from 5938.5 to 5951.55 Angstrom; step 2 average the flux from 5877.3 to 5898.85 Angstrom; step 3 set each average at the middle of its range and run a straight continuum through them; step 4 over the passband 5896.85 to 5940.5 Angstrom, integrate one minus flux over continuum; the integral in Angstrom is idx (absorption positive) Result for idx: -2.8 Angstrom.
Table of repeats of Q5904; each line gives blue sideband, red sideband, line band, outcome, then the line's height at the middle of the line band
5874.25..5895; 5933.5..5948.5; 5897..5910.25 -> -0.6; 7.08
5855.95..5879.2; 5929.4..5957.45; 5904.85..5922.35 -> -0.2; 7.49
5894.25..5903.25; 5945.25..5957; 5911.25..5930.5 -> -2.0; 6.87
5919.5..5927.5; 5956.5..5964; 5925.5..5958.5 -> 0.7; 7.49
